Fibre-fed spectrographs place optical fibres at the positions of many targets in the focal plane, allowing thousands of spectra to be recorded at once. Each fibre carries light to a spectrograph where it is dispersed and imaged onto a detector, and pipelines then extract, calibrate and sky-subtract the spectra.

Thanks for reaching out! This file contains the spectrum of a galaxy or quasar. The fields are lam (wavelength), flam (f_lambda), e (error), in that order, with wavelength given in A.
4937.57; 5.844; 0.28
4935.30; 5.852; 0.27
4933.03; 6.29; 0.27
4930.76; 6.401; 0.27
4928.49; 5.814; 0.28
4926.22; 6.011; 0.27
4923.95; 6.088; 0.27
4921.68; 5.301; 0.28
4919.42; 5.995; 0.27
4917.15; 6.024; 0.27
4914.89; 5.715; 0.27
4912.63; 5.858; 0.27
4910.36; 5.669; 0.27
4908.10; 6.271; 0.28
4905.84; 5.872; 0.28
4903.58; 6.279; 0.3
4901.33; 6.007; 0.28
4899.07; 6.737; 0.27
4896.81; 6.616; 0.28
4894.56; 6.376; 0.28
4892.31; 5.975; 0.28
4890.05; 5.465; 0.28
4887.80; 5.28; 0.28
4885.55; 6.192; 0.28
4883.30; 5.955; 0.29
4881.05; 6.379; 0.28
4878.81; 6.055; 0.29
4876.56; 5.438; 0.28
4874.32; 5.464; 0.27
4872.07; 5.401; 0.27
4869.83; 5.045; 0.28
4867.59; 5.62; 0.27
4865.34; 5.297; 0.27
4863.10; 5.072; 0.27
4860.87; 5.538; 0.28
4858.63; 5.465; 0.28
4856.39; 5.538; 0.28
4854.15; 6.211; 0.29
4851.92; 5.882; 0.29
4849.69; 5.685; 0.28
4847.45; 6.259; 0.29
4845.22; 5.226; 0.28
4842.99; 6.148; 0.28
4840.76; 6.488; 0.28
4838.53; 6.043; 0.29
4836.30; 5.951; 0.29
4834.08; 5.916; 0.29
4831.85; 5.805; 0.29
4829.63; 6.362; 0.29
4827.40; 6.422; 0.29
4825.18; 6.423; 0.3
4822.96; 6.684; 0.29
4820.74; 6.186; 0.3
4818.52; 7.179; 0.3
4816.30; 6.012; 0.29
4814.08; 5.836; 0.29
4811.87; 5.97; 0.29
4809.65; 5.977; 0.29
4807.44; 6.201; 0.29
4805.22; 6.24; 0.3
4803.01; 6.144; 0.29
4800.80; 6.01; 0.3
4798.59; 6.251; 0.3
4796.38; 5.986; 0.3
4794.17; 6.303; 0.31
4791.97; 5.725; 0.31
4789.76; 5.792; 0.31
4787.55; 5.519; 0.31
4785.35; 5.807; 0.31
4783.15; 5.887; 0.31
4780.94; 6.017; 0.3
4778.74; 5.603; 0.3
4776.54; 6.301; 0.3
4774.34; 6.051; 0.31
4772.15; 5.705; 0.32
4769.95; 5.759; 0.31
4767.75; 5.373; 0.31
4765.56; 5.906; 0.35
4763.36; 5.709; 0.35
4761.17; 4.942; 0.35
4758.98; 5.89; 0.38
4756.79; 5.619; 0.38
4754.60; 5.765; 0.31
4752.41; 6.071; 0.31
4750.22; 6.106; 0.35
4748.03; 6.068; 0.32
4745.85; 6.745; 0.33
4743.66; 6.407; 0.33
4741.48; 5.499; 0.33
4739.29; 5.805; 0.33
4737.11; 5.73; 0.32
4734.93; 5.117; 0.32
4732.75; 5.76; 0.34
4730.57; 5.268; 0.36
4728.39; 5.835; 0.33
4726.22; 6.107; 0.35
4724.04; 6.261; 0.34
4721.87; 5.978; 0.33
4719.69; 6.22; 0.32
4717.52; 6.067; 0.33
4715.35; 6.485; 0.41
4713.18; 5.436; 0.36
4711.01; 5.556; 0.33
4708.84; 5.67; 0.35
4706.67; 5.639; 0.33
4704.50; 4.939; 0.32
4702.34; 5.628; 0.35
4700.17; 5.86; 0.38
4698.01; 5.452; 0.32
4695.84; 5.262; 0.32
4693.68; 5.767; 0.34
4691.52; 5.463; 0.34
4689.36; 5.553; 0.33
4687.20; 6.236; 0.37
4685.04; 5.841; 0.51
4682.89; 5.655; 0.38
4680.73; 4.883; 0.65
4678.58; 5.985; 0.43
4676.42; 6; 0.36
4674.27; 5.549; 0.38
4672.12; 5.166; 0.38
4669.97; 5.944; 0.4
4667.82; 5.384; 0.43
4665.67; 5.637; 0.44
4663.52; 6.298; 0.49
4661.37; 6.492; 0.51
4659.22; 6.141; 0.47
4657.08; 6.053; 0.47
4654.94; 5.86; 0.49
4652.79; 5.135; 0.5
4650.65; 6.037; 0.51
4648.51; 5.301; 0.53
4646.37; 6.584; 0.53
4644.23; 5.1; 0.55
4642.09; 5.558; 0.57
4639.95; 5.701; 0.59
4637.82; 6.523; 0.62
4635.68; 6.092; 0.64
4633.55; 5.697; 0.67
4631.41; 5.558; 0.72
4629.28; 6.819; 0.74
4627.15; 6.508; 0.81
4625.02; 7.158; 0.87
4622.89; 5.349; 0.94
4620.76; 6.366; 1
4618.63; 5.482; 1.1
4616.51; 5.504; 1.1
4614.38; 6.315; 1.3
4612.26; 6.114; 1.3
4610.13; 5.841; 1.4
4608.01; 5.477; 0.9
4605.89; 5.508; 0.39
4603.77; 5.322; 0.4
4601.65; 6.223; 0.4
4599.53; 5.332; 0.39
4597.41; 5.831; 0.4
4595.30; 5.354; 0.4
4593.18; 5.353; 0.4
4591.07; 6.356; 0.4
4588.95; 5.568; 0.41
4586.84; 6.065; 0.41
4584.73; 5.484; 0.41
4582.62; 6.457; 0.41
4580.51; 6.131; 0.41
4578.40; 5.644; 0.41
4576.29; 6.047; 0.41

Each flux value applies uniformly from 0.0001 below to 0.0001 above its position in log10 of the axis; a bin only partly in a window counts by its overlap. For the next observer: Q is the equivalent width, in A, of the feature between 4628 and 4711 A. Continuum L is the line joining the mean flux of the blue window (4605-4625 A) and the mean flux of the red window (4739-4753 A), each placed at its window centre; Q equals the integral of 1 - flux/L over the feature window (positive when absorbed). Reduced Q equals 2.9 A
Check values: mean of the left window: 5.85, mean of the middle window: 5.75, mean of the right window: 6.12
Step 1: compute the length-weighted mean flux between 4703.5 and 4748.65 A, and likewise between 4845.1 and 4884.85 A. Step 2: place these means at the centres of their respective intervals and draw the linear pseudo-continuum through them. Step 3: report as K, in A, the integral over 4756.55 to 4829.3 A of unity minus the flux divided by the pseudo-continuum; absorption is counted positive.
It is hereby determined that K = -3.1 A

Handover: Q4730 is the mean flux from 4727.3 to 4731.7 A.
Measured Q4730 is 5.56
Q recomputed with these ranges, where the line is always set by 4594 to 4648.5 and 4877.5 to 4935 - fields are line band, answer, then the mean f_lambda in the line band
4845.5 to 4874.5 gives 2.1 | 5.57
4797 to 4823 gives -1.0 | 6.2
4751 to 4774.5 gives 1.0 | 5.7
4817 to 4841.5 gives -1.3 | 6.31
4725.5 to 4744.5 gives 0.7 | 5.71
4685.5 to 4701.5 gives 0.7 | 5.66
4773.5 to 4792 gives 0.3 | 5.86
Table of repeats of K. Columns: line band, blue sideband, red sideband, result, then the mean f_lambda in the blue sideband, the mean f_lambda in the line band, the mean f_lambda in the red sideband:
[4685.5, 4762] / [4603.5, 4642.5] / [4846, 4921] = 1.7 A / 5.96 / 5.78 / 5.83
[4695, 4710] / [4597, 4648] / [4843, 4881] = 0.8 A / 5.91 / 5.49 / 5.61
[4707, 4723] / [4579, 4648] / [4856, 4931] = -0.1 A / 5.89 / 5.9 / 5.83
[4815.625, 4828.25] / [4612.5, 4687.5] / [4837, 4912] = -1.4 A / 5.88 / 6.5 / 5.85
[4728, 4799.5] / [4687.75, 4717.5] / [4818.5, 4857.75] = 0.1 A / 5.62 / 5.83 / 6.1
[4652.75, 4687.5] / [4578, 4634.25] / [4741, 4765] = 0.6 A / 5.89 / 5.79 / 5.9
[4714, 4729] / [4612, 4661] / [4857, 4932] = -0.5 A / 5.96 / 6.14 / 5.84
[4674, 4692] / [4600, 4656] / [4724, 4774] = 0.4 A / 5.88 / 5.7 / 5.8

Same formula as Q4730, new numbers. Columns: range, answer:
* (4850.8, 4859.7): 5.78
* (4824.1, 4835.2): 6.19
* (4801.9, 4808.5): 6.19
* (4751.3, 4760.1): 5.83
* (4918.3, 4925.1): 5.8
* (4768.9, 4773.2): 5.73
